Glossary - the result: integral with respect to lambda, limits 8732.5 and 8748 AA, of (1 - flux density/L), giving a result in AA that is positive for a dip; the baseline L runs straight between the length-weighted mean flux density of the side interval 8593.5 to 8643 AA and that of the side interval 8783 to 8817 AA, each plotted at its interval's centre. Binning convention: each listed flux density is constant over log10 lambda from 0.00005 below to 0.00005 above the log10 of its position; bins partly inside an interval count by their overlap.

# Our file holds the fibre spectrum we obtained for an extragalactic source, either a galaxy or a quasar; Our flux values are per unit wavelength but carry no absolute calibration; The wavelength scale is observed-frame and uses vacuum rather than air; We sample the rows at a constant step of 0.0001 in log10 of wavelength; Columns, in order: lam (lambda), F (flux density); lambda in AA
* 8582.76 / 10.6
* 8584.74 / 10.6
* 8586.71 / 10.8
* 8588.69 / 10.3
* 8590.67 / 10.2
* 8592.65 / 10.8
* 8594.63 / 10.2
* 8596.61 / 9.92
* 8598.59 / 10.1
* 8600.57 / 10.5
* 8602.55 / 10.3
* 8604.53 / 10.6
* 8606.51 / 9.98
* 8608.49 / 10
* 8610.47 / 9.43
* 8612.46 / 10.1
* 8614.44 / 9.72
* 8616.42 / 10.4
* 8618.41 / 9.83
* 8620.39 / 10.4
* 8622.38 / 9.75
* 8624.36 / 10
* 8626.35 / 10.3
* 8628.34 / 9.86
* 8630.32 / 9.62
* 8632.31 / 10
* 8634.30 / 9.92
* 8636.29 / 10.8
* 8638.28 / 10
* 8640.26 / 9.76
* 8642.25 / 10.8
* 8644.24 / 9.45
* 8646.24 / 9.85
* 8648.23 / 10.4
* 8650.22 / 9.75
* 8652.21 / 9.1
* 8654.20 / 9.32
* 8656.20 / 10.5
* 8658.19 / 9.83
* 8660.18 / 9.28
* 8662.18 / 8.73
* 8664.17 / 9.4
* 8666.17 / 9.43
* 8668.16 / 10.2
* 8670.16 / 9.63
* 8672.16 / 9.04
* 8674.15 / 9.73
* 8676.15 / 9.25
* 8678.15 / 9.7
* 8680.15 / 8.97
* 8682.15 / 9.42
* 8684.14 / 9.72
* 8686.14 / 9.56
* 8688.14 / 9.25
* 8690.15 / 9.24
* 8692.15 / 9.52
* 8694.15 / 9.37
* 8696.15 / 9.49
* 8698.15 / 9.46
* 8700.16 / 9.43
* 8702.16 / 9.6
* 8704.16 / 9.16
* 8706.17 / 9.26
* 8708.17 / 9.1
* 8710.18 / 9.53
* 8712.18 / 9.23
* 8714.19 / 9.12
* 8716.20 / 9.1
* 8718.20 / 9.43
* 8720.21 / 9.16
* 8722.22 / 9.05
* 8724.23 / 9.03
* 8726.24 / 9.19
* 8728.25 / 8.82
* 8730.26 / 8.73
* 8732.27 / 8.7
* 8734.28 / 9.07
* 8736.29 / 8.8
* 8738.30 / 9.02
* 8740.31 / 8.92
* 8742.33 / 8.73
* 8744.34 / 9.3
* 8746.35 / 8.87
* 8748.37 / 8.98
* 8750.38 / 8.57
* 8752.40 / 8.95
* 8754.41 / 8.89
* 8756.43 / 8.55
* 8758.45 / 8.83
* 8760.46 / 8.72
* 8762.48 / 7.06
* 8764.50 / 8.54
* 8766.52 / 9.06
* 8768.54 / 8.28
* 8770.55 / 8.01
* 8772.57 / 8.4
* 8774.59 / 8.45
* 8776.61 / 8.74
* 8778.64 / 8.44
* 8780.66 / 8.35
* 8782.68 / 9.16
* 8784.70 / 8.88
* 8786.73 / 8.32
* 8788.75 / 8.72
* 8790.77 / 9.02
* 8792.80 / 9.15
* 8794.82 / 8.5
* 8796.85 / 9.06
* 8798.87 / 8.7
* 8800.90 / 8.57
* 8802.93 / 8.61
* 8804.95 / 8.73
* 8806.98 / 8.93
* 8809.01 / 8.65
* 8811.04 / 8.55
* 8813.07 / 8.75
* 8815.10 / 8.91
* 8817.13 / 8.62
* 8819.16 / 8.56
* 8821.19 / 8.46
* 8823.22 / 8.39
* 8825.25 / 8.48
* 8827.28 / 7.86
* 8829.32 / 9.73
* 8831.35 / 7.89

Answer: 0.4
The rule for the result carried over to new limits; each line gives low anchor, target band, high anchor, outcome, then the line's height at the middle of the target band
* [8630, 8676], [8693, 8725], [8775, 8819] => 0.23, 9.35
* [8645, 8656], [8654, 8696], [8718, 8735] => 0.04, 9.49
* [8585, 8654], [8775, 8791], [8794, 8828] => 0.27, 8.83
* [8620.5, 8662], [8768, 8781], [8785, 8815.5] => 0.79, 8.93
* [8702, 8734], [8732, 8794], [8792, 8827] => 1.44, 8.9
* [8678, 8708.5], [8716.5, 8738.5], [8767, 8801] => 0.26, 9.11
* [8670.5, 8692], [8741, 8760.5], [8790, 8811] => 0.41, 9.04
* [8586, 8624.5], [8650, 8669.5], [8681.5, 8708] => 0.32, 9.71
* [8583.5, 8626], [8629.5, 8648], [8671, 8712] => -0.31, 9.88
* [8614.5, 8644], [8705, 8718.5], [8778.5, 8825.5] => 0.25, 9.42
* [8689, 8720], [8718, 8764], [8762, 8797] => 0.69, 8.96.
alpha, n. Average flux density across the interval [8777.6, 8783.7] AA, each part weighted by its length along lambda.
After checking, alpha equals 8.65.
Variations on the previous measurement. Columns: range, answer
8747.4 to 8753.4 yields 8.83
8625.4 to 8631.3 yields 9.93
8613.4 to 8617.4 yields 10.1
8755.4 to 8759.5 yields 8.69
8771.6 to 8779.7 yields 8.5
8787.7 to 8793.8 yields 8.96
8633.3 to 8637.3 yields 10.3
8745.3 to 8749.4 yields 8.93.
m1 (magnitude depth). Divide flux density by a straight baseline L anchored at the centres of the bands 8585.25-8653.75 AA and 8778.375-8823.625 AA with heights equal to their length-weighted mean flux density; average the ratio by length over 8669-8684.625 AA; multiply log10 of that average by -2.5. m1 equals 0.02 mag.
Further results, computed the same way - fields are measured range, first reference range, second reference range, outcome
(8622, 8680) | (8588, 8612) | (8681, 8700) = 0.001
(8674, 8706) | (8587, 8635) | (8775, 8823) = 0.011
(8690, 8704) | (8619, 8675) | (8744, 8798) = -0.011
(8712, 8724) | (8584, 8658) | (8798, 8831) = 0.023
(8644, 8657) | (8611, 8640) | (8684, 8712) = 0.005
